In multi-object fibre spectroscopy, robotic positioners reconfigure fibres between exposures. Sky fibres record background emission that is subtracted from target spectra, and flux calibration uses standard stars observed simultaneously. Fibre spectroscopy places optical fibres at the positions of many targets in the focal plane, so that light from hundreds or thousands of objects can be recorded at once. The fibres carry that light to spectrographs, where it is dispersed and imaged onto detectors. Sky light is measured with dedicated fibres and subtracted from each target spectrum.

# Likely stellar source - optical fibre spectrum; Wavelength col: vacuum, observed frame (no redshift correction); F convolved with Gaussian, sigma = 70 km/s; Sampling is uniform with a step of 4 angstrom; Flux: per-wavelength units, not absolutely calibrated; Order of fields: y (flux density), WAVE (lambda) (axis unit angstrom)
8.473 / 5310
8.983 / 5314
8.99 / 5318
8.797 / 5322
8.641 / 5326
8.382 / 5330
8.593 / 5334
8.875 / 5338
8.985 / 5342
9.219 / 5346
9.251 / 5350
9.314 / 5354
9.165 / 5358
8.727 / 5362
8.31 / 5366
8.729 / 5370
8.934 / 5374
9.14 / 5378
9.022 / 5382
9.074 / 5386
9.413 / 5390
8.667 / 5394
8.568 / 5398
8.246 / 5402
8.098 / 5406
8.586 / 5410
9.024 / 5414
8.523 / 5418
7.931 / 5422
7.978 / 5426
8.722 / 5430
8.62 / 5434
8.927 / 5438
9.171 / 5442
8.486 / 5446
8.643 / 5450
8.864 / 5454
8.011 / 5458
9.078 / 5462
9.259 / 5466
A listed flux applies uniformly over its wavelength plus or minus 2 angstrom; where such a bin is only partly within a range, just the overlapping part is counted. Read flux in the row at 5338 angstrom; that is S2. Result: 8.875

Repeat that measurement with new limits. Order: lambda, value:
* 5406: 8.098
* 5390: 9.413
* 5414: 9.024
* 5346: 9.219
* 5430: 8.722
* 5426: 7.978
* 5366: 8.31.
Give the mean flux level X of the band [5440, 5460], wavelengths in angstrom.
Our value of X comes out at 8.63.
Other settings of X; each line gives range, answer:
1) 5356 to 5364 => 8.95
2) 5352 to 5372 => 8.85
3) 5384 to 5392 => 9.24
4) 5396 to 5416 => 8.5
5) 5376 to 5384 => 9.08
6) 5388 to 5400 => 8.88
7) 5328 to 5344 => 8.71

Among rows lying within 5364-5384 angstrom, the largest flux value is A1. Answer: 9.14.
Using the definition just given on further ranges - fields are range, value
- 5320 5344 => 8.985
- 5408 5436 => 9.024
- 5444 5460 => 8.864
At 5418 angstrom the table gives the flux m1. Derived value 8.523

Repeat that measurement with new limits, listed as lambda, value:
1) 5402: 8.246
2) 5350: 9.251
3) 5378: 9.14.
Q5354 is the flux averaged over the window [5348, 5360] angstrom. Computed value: 9.24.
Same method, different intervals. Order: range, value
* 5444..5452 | 8.56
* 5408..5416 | 8.8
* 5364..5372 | 8.52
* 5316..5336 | 8.68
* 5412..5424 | 8.49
